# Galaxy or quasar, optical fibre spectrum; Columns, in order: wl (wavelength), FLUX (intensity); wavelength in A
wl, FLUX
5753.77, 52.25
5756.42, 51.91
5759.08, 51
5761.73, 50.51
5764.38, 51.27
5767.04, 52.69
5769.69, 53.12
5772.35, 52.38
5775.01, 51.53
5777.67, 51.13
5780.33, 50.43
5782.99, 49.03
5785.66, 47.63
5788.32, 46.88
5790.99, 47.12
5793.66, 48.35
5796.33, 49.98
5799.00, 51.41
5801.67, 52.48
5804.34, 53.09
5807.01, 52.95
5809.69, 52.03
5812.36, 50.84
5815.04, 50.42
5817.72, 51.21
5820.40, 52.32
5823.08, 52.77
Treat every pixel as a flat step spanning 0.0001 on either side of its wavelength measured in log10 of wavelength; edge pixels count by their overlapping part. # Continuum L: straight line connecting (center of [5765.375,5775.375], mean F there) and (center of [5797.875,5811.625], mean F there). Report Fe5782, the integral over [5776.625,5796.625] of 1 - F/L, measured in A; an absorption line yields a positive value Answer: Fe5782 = 1.4 A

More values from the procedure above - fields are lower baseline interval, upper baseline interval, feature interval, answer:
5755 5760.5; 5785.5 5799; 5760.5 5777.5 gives -0.50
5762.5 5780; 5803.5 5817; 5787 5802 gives 0.77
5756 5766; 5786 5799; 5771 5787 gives -0.26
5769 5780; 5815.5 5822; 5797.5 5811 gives -0.18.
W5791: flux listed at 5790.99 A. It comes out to 47.12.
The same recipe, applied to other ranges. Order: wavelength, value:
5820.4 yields 52.32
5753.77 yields 52.25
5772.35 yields 52.38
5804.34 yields 53.09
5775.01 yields 51.53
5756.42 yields 51.91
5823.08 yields 52.77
